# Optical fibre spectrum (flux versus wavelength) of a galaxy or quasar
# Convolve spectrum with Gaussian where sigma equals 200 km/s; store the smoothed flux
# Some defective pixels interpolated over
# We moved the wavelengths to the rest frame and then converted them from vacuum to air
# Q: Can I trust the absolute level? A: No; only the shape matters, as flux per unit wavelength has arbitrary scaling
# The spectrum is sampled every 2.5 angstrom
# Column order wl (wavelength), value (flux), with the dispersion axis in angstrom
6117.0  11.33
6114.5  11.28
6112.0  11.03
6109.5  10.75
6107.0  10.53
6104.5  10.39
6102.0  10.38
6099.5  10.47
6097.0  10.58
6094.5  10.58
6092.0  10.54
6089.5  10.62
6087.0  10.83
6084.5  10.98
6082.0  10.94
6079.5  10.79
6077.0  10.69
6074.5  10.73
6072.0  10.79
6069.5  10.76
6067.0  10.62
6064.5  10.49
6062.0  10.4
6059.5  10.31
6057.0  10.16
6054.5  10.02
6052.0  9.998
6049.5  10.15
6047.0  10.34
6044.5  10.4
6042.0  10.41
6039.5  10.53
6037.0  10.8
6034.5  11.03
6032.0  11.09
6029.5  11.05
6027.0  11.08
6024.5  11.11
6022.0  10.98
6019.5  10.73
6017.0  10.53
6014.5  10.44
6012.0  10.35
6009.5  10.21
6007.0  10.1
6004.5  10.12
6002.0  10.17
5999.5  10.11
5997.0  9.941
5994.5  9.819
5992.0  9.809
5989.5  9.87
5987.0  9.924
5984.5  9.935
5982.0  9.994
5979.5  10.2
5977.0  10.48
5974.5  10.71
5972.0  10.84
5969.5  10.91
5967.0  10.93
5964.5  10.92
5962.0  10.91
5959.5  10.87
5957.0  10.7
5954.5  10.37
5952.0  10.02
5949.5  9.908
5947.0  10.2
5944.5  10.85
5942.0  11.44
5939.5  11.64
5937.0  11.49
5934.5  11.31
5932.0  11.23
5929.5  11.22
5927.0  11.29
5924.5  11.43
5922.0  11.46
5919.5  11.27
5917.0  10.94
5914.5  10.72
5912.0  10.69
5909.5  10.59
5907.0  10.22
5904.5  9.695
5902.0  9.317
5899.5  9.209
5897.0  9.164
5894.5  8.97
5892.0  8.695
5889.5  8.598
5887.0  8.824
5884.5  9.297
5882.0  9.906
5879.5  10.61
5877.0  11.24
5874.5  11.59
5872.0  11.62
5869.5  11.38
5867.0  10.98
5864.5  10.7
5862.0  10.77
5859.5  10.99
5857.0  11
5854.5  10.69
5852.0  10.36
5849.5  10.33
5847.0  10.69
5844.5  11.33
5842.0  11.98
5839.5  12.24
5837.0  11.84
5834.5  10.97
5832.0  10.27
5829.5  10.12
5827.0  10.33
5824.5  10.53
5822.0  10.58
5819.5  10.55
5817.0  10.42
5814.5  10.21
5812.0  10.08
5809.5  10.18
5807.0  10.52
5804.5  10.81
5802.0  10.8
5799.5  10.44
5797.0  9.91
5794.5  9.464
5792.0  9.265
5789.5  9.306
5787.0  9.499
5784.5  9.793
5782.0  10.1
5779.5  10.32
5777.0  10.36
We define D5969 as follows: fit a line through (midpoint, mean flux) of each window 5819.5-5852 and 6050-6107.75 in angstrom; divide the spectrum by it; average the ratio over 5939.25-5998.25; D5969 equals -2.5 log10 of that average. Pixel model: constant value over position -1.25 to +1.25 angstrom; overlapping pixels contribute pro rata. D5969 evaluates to 0.03 mag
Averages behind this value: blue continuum 10.9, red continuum 10.5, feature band 10.4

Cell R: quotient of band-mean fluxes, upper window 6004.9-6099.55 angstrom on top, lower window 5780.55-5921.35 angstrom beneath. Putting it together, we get 1.02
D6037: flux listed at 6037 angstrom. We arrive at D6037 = 10.8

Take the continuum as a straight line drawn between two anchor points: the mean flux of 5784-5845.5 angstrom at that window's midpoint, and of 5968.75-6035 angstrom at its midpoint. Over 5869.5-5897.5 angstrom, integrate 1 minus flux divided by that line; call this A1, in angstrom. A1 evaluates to 1.3 angstrom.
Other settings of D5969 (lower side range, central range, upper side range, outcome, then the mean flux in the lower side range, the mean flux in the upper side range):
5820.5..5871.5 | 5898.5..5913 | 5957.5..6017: 0.075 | 10.9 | 10.3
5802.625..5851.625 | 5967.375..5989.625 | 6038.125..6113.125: 0.026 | 10.7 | 10.5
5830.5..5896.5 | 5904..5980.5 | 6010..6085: -0.024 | 10.6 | 10.6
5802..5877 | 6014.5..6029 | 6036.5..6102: -0.027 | 10.8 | 10.5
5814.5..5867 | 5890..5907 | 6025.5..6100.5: 0.168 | 10.8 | 10.6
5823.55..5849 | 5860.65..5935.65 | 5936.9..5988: 0.039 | 11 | 10.6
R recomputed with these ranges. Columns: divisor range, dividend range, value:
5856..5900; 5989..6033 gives 1.02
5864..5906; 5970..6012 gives 1.02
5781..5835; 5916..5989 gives 1.06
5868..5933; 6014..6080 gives 1.02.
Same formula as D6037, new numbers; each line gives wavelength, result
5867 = 10.98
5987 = 9.924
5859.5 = 10.99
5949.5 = 9.908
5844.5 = 11.33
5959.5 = 10.87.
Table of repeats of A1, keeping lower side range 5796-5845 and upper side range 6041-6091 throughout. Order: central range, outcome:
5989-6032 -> 0.63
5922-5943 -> -1.52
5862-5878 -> -0.83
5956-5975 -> -0.47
